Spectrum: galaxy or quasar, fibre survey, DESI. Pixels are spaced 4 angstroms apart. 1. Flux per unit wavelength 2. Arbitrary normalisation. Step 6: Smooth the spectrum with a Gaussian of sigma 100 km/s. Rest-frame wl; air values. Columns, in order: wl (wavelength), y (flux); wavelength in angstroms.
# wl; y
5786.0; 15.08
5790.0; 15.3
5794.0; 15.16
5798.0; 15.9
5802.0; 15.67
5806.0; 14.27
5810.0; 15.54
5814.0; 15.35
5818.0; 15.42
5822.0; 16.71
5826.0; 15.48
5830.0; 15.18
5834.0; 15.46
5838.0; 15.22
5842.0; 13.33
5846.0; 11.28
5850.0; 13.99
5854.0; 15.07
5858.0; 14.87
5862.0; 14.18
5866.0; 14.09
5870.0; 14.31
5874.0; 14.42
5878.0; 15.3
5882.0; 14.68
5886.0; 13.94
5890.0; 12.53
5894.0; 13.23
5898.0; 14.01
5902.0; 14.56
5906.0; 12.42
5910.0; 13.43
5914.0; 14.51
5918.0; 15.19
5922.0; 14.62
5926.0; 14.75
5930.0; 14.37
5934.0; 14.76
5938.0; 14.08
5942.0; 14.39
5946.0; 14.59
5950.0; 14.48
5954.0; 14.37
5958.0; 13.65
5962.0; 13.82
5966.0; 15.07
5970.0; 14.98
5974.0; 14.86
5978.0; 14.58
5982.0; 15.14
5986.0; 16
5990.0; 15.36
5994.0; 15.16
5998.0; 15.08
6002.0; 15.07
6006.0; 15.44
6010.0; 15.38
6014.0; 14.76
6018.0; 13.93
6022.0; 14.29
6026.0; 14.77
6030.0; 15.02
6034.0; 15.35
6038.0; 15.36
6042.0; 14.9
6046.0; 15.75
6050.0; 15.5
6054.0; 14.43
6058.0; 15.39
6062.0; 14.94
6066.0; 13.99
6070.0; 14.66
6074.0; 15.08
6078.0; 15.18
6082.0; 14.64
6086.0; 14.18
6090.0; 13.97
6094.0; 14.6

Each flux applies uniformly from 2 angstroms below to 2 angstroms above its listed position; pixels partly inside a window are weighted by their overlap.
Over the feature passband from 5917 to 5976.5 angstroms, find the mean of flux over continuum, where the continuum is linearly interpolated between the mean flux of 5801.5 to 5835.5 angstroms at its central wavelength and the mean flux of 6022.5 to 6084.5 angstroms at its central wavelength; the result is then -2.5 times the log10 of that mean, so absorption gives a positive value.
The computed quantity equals 0.05 mag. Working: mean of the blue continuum 15.4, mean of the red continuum 15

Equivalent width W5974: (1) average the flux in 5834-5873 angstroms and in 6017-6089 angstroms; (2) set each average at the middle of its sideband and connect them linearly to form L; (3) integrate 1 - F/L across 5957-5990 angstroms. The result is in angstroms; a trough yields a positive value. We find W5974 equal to -0.6 angstroms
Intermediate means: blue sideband 14.1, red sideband 14.9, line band 14.8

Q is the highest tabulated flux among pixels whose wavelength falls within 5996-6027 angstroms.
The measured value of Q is 15.44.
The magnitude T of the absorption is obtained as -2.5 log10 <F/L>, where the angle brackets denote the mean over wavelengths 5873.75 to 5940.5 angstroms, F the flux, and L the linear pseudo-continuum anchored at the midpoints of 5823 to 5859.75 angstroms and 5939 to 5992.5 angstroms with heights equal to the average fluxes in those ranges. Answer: 0.03 mag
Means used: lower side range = 14.5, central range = 14.2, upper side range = 14.7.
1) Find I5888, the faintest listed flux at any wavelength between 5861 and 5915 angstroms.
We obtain 12.42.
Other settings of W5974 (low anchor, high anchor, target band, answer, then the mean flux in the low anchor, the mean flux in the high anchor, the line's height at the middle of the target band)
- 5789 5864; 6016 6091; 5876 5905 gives 1.8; 14.9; 14.8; 14.9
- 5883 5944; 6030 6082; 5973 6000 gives -1.2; 14.1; 15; 14.6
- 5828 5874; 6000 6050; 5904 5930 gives 0.7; 14.3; 15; 14.6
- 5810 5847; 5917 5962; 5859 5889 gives 0.8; 15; 14.4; 14.7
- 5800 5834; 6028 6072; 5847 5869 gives 1.6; 15.5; 15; 15.4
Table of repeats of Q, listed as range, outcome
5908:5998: 16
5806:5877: 16.71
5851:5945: 15.3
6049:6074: 15.5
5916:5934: 15.19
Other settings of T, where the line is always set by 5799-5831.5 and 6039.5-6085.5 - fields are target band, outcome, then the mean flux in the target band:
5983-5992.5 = -0.036 mag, 15.6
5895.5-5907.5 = 0.119 mag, 13.7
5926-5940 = 0.056 mag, 14.5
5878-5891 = 0.094 mag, 14.1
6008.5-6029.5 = 0.028 mag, 14.6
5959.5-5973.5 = 0.038 mag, 14.6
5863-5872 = 0.085 mag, 14.2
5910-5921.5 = 0.049 mag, 14.6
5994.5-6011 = -0.012 mag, 15.2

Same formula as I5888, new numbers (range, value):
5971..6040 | 13.93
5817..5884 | 11.28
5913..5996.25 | 13.65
